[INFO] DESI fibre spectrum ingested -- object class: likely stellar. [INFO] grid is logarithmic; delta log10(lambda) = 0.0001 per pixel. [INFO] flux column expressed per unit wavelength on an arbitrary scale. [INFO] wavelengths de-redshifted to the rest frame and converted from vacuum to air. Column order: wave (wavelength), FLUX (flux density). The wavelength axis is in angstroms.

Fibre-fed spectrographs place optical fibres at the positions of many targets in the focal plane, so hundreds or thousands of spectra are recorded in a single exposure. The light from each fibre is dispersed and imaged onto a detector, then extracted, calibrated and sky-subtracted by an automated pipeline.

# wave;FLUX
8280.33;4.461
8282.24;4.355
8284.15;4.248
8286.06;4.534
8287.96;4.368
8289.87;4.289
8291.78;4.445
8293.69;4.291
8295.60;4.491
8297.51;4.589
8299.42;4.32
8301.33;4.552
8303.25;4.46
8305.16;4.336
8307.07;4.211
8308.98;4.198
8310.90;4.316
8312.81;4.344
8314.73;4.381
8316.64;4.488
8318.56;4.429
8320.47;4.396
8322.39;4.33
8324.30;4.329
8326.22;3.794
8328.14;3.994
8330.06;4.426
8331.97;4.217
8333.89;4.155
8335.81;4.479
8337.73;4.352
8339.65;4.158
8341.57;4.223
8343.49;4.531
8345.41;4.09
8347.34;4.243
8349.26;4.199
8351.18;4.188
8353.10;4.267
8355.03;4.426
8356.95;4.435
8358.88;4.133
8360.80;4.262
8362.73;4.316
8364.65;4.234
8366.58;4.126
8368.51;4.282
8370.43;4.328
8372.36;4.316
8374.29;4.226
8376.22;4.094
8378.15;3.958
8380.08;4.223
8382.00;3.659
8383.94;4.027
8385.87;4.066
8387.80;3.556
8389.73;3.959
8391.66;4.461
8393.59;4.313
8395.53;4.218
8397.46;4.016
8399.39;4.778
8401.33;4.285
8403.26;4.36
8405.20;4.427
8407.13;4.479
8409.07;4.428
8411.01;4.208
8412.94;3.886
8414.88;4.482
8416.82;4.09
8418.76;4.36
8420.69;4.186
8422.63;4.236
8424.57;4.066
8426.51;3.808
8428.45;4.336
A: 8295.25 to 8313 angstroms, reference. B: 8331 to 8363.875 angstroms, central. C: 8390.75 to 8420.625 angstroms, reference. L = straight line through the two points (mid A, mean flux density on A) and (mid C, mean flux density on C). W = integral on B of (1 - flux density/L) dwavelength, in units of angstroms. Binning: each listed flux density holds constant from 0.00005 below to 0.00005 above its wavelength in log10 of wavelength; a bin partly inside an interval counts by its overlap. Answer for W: 0.6 angstroms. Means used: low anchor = 4.38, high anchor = 4.32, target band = 4.28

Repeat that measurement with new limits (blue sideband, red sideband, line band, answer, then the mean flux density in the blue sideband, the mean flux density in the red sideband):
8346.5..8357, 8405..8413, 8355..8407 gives 1.2 angstroms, 4.28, 4.32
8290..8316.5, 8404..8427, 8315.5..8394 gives 1.8 angstroms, 4.38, 4.23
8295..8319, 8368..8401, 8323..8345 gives 0.3 angstroms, 4.39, 4.15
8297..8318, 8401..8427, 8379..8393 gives 0.9 angstroms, 4.38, 4.24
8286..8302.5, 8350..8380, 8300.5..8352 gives 0.6 angstroms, 4.43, 4.24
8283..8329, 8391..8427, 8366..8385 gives 0.8 angstroms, 4.34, 4.27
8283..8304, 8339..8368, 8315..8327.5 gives 0.1 angstroms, 4.41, 4.26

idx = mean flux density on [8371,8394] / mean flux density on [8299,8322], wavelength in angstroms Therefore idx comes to 0.9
